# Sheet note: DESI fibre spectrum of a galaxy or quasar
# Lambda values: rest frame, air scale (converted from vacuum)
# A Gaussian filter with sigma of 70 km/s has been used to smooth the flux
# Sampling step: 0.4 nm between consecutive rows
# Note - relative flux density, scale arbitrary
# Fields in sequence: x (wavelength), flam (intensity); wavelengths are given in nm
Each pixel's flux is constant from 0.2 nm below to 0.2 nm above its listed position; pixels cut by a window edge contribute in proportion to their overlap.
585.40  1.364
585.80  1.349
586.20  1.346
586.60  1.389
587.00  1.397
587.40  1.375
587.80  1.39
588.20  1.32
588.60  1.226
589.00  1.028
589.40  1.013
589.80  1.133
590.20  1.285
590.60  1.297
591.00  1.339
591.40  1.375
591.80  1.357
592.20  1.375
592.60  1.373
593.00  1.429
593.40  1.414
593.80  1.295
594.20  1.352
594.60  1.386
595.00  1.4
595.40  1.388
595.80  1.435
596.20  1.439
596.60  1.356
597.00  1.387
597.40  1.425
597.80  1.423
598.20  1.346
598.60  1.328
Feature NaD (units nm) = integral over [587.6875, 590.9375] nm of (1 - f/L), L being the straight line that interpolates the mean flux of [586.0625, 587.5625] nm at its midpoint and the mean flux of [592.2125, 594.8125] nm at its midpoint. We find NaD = 0.39 nm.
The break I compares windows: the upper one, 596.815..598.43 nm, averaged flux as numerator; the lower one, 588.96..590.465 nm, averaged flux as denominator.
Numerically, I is 1.2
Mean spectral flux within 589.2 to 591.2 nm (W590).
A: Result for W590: 1.21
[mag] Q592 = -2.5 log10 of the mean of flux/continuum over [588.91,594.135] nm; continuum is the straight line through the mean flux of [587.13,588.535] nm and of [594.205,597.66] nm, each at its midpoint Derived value 0.066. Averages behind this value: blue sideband 1.35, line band 1.29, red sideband 1.4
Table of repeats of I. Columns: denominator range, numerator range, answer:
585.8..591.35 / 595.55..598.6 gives 1.09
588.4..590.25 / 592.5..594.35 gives 1.22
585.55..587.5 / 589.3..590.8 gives 0.87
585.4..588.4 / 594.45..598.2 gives 1.03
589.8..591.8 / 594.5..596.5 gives 1.08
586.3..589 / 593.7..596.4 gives 1.05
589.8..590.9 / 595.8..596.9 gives 1.11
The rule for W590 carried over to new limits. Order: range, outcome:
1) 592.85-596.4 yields 1.39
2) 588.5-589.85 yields 1.09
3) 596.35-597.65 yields 1.39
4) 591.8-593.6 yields 1.39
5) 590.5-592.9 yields 1.36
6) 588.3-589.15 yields 1.16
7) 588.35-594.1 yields 1.28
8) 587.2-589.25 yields 1.26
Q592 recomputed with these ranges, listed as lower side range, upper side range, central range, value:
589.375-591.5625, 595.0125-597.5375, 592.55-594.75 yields -0.03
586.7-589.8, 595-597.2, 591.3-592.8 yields -0.04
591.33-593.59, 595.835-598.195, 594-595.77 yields 0.01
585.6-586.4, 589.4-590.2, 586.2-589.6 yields -0.02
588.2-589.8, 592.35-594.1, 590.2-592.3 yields -0.07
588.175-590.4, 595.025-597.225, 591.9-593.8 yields -0.08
